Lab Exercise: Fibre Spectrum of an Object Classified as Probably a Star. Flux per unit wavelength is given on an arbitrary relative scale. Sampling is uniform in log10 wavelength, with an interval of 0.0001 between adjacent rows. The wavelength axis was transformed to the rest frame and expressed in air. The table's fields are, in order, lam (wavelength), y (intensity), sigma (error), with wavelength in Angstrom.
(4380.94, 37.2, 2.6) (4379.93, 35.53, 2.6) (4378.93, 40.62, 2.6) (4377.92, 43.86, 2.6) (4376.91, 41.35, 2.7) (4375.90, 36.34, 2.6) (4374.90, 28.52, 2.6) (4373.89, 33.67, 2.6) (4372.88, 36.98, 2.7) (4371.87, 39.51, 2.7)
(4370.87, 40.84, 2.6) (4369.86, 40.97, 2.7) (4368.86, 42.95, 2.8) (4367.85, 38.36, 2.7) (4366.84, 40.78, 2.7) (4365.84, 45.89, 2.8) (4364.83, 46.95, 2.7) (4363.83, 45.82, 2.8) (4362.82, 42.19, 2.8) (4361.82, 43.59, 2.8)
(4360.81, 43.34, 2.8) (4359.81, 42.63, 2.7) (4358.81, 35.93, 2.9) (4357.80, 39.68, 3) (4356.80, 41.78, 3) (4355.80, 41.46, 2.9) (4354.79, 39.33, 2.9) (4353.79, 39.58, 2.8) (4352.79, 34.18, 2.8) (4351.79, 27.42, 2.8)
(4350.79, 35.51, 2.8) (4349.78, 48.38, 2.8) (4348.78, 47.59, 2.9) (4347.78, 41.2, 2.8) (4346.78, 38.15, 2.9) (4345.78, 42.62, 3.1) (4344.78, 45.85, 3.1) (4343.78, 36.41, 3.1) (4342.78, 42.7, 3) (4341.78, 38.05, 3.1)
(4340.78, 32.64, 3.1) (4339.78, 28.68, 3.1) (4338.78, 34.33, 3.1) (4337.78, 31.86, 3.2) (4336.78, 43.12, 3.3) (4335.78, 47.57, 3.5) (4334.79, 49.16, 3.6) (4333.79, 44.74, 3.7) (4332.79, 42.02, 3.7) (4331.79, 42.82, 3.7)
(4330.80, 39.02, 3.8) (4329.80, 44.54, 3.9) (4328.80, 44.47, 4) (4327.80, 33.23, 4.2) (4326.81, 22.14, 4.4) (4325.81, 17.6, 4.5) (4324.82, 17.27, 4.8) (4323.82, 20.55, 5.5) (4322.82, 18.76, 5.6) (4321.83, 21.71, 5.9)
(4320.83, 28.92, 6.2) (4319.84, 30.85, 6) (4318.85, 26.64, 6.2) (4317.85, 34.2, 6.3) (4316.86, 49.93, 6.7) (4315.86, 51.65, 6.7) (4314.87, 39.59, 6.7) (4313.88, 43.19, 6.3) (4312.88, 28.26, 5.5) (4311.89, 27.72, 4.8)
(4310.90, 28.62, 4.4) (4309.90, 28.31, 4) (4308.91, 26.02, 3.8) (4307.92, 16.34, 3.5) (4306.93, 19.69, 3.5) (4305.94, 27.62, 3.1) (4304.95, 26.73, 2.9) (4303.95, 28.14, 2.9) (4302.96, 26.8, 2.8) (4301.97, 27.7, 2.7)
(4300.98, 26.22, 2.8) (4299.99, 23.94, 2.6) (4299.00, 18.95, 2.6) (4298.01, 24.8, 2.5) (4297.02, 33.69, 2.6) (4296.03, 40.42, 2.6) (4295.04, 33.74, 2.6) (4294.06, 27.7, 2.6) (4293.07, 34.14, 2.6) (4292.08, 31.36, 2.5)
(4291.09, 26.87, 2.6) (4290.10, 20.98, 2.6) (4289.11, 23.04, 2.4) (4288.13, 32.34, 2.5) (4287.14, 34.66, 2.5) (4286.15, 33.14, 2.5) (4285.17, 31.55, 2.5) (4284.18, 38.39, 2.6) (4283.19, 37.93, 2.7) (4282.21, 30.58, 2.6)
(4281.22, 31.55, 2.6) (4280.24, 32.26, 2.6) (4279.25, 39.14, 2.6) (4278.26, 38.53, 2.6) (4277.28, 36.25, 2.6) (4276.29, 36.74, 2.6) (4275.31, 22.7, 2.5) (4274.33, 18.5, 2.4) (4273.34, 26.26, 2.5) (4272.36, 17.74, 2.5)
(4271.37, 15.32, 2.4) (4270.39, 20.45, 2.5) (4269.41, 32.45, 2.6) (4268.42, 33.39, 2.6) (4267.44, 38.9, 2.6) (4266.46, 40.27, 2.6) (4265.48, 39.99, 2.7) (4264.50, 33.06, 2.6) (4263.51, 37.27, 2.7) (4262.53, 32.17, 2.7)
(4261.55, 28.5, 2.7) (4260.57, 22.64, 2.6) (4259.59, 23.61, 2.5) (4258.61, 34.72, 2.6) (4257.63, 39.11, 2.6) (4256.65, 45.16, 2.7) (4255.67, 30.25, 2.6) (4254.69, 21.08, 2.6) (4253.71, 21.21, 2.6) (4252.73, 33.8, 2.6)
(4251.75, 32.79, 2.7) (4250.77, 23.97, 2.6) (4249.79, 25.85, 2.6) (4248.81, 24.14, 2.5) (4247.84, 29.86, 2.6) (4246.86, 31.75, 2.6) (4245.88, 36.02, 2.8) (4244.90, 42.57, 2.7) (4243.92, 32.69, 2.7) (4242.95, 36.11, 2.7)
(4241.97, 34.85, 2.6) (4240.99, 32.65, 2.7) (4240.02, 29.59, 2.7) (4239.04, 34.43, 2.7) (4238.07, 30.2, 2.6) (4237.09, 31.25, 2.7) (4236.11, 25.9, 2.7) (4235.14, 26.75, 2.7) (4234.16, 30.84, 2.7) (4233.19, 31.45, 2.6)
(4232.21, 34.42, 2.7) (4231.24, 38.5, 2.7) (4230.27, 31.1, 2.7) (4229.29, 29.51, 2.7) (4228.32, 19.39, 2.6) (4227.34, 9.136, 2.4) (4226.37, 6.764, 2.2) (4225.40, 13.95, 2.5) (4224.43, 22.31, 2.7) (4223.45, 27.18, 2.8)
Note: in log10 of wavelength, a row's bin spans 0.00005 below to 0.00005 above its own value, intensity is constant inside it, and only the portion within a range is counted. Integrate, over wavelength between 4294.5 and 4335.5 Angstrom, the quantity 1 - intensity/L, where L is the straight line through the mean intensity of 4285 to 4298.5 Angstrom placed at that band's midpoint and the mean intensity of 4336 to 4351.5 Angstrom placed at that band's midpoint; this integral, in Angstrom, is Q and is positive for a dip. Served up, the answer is 3.9 Angstrom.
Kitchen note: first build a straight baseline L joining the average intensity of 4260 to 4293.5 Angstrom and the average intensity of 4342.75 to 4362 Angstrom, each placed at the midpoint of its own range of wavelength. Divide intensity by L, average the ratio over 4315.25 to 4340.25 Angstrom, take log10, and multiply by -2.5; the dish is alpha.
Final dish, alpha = 0.08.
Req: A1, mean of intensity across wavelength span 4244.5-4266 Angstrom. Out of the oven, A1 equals 31.3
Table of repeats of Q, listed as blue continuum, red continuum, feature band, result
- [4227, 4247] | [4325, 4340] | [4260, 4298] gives 3.1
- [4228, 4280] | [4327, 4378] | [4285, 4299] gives 1.7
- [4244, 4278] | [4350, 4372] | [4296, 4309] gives 3.3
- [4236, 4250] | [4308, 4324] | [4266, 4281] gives 0.9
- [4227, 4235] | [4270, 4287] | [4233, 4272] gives -2.8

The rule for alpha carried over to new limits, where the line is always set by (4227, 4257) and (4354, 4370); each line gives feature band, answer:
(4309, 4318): 0.025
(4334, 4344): 0.028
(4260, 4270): -0.037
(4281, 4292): 0.118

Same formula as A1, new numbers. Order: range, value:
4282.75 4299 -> 31.1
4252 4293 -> 30.9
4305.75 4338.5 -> 33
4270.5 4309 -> 28.6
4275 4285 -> 34.5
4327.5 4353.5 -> 39.9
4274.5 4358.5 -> 33.5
